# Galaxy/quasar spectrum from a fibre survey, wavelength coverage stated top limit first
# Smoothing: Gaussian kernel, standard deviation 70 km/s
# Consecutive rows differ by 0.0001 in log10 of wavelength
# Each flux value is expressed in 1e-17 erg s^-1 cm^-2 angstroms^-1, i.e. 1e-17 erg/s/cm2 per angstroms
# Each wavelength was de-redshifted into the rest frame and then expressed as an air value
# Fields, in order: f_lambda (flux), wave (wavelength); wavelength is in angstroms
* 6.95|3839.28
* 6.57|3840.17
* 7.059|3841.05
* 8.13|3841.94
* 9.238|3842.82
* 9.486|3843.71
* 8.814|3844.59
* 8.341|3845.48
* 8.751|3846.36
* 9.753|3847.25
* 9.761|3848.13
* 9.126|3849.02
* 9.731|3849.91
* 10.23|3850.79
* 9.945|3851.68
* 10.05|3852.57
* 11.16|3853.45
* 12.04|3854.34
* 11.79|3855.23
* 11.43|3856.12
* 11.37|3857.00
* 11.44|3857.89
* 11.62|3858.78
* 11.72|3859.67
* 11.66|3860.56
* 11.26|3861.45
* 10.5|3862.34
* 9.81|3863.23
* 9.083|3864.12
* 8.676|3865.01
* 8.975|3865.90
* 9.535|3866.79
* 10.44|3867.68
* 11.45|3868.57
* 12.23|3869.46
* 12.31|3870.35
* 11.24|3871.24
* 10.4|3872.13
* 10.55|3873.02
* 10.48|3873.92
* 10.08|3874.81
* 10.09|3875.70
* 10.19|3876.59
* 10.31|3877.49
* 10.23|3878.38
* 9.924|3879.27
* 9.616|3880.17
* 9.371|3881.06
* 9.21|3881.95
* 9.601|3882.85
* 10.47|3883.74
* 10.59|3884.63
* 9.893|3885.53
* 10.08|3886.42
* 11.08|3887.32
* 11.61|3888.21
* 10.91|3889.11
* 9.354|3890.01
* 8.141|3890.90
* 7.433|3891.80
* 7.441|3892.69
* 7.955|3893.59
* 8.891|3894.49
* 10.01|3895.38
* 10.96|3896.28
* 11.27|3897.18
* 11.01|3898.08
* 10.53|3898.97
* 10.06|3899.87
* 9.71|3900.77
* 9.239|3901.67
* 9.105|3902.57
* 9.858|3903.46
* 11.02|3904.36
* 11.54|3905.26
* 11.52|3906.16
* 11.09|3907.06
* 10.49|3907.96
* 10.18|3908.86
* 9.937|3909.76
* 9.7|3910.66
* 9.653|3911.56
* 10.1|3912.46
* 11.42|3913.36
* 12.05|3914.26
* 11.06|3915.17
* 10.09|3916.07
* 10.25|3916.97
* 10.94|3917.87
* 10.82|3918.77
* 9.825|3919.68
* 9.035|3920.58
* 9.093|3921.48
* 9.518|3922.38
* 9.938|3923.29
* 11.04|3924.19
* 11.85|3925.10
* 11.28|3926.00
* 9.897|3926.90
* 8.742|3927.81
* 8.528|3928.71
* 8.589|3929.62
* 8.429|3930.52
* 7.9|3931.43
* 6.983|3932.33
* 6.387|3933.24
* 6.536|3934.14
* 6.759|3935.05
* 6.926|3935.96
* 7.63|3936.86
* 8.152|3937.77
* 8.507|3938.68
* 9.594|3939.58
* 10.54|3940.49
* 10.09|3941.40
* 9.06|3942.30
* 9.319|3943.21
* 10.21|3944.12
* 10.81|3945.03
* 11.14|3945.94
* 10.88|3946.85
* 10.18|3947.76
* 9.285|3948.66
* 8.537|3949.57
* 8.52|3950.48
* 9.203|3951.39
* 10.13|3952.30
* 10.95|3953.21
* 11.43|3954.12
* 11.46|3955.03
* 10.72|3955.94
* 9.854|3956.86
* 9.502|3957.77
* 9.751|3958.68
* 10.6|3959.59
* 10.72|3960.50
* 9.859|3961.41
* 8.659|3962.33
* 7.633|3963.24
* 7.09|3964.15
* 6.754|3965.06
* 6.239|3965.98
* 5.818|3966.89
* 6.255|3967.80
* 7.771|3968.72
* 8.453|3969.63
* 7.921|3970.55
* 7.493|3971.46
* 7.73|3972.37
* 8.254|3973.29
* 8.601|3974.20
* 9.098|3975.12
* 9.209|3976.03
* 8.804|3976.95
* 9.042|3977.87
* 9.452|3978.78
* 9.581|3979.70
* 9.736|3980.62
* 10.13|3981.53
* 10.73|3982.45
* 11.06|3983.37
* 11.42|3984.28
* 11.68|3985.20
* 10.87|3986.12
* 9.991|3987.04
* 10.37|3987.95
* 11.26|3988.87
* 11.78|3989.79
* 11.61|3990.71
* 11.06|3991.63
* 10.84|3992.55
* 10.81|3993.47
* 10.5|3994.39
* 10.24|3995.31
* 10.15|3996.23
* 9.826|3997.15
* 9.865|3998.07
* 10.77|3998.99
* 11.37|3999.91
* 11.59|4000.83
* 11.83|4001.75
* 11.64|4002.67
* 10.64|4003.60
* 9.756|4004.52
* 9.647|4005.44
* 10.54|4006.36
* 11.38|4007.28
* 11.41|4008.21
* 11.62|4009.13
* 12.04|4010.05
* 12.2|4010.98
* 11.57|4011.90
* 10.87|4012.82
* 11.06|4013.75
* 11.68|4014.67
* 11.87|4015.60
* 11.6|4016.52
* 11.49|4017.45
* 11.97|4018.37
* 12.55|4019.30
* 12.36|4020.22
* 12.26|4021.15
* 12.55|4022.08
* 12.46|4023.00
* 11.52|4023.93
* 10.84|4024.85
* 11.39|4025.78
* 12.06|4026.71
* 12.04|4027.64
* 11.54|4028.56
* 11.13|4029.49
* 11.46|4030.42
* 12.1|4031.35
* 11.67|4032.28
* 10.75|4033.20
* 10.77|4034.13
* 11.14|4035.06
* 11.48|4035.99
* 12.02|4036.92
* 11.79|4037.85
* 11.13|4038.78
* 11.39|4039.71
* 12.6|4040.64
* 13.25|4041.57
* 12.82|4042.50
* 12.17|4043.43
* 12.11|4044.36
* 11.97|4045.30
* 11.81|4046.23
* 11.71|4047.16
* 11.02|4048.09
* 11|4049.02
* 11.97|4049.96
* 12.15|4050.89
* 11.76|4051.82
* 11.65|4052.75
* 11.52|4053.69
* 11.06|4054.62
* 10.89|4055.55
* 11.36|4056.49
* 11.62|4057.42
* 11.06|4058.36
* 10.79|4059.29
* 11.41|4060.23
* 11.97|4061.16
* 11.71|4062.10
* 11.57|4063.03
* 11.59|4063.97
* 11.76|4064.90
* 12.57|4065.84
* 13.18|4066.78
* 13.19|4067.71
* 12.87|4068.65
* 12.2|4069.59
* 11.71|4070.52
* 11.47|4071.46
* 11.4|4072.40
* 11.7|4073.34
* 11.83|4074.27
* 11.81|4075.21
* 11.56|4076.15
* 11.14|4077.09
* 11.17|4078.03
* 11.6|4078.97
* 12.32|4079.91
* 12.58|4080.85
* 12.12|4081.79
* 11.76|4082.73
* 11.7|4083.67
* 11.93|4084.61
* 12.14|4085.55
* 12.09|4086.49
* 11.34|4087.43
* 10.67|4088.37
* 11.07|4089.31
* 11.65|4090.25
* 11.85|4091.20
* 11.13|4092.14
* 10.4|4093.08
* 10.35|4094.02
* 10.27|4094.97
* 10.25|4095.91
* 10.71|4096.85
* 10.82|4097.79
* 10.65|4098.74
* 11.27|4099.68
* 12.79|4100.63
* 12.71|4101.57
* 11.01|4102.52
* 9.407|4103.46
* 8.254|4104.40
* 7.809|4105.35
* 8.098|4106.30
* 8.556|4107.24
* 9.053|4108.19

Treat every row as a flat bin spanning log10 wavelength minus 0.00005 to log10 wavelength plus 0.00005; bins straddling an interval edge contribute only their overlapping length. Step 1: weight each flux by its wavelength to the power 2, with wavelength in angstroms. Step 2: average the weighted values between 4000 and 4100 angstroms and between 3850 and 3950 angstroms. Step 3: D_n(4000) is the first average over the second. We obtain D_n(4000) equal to 1.3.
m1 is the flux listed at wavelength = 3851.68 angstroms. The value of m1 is 9.945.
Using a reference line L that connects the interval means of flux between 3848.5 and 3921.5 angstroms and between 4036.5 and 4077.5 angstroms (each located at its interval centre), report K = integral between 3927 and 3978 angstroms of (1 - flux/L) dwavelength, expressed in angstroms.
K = 9.71 angstroms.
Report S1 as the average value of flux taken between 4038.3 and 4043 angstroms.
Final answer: 12.2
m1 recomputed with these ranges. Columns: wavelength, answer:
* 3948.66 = 9.285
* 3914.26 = 12.05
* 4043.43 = 12.17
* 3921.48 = 9.093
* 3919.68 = 9.825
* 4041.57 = 13.25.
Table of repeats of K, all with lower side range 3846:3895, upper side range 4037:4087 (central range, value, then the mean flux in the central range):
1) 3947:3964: 1.7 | 9.81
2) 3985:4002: 0.6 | 10.8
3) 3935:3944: 1.7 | 8.8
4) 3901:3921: 0.3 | 10.4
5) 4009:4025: -0.5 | 11.8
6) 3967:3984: 3.5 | 8.82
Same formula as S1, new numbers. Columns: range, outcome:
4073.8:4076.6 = 11.8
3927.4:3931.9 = 8.44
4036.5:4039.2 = 11.6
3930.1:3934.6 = 7.23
